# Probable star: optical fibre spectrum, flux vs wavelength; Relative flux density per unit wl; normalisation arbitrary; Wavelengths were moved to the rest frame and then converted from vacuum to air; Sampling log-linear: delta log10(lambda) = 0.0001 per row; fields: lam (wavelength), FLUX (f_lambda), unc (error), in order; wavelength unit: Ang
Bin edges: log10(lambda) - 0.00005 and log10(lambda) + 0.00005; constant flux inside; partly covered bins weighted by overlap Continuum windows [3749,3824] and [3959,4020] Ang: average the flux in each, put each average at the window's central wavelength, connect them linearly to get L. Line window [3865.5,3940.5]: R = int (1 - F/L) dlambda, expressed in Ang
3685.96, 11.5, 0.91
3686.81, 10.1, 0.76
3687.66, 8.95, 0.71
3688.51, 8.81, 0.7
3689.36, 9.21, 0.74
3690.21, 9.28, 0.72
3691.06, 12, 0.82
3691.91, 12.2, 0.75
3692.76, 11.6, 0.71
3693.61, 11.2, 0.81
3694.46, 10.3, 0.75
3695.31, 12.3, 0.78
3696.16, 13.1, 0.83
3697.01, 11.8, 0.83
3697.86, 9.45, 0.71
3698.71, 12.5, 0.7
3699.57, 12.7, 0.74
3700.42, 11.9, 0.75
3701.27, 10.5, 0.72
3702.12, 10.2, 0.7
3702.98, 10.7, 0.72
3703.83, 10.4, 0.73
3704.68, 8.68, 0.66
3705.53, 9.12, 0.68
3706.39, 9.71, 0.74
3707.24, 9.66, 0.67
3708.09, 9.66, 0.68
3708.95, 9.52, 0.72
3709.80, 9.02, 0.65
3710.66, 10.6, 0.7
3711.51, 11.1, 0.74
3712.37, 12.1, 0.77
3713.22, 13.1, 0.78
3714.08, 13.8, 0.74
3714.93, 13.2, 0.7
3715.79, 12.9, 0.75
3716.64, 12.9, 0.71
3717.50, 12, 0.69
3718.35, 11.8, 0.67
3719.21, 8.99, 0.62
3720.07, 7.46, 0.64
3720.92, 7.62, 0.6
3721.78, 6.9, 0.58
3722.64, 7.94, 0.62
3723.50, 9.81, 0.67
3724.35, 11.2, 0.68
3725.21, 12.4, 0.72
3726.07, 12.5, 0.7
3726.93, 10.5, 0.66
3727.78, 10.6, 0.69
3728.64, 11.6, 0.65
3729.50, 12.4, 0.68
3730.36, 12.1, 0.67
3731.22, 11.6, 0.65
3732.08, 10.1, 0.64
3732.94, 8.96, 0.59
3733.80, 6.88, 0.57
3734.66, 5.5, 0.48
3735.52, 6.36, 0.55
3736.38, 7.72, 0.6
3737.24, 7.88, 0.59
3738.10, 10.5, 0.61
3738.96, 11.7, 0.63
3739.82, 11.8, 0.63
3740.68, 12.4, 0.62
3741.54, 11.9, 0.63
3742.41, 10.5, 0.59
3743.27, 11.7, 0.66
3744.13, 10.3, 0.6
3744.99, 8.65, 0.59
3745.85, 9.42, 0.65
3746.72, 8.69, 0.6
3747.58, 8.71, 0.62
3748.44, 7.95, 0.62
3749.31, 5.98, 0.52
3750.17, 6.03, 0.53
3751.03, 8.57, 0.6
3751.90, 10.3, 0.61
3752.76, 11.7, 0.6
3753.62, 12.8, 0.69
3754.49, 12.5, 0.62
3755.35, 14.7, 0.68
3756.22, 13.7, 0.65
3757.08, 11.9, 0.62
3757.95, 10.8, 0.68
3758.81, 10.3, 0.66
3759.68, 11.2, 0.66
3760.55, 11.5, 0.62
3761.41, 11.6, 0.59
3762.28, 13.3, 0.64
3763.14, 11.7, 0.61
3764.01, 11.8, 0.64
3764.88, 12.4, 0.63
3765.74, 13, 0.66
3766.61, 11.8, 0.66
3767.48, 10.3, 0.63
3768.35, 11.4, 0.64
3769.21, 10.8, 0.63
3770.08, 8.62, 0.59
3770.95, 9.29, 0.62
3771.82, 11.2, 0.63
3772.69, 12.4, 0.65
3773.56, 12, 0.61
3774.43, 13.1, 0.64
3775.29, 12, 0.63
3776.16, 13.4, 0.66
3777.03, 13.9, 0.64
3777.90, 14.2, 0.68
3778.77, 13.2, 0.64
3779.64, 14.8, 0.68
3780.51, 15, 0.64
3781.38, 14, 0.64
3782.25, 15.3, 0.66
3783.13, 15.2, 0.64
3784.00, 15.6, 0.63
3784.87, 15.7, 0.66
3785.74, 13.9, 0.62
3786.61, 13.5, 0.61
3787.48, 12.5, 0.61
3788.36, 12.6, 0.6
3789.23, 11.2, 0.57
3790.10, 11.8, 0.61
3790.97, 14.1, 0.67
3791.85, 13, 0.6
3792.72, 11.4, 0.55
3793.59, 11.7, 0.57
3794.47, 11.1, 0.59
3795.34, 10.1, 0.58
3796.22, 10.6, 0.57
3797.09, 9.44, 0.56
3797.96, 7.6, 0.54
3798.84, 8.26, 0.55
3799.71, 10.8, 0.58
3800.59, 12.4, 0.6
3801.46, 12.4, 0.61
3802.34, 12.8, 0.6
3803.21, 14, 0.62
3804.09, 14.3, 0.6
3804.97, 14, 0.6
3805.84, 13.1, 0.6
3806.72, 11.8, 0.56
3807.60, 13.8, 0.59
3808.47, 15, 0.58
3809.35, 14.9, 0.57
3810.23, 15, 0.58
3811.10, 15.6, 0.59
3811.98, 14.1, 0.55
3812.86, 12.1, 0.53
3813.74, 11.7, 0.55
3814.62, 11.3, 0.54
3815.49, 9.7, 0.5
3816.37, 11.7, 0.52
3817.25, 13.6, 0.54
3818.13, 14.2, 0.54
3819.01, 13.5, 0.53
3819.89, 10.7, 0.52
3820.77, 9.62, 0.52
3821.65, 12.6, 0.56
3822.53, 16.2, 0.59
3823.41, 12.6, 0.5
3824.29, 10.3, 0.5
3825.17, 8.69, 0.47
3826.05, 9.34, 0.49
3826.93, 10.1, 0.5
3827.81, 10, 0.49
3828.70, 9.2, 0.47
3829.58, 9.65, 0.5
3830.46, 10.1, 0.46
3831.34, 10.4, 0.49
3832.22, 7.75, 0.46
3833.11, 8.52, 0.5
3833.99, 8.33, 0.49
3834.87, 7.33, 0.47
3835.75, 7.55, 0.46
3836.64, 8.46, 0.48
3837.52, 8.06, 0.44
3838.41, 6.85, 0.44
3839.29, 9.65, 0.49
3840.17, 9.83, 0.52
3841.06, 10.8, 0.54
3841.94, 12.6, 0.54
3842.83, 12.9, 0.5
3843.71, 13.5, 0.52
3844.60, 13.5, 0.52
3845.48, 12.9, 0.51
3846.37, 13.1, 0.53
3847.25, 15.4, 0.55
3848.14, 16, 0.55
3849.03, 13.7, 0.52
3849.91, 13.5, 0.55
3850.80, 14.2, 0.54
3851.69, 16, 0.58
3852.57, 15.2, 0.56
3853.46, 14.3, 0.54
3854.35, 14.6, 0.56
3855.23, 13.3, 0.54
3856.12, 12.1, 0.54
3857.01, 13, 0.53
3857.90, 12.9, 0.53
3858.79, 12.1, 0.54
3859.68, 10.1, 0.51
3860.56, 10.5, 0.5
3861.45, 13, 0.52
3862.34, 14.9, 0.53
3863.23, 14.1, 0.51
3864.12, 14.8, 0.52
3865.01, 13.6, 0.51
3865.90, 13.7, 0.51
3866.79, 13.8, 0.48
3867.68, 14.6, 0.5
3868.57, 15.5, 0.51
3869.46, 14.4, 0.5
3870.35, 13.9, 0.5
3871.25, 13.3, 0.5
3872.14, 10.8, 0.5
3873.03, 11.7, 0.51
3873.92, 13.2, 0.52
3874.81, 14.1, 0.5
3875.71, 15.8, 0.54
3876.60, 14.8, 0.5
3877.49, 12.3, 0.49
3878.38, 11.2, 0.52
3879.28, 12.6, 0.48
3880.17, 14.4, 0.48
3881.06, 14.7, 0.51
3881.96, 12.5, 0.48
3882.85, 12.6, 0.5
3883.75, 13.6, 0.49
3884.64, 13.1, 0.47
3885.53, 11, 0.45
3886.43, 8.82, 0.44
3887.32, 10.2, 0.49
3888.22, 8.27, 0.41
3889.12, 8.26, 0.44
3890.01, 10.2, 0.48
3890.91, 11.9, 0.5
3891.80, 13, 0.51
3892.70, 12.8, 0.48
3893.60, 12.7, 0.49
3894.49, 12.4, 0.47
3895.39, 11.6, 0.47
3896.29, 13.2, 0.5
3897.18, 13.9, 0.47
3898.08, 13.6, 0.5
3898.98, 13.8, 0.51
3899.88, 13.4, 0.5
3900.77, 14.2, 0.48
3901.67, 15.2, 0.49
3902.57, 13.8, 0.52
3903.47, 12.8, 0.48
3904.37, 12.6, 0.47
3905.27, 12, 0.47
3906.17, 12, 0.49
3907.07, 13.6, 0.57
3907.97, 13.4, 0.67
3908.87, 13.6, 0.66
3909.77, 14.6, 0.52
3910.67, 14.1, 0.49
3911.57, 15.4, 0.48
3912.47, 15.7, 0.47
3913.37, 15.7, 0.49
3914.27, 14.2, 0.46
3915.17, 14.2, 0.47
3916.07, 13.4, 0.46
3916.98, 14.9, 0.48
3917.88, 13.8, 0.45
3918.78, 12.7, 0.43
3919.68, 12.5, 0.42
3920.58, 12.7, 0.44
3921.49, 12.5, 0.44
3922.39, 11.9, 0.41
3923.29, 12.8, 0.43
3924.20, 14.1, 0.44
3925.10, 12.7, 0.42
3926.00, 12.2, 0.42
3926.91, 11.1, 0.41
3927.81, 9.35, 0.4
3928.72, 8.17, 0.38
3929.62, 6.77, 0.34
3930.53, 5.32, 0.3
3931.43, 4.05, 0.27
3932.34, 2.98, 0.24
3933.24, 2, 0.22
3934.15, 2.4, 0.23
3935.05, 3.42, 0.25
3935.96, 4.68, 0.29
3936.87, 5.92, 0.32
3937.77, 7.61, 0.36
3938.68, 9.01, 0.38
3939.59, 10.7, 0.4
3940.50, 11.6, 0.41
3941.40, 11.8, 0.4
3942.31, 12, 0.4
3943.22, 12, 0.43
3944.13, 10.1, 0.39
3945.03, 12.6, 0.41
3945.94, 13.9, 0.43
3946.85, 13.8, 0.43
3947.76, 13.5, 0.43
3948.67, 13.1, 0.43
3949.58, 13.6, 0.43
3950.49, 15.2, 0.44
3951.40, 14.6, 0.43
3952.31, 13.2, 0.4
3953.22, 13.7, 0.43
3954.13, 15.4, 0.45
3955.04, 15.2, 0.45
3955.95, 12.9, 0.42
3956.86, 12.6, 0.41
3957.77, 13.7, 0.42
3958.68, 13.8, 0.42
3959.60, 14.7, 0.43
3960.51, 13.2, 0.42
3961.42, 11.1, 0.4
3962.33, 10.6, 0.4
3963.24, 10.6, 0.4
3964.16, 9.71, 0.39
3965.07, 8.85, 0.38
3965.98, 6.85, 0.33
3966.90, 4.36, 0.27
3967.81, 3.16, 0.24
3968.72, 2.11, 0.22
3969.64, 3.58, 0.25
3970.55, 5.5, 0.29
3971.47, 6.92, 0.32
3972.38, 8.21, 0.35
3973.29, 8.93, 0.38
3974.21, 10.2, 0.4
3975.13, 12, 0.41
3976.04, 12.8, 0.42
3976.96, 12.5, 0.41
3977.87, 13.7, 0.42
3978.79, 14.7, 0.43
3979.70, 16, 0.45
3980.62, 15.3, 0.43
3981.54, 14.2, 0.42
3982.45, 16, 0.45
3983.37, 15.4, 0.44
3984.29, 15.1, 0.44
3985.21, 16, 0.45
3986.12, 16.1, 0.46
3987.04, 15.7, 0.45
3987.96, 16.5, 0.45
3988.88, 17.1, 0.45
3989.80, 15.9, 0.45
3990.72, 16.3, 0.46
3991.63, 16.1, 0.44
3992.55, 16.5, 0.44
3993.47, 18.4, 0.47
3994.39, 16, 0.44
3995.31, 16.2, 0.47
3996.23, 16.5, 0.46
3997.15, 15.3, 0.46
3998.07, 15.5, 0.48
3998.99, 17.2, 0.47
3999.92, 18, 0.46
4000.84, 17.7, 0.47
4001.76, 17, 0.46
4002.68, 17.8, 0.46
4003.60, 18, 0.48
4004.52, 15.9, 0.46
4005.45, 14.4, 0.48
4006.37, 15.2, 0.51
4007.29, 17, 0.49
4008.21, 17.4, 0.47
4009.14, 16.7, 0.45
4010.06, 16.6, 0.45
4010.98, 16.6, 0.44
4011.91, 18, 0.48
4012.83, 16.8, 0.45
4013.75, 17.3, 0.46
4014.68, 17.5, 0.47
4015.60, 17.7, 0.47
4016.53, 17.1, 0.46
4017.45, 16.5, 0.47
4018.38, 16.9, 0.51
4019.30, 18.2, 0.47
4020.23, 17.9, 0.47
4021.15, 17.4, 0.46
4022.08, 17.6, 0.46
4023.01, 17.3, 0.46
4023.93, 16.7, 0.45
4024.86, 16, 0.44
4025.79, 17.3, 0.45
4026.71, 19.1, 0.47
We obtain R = 8.4 Ang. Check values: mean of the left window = 12.3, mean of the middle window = 11.8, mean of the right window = 14.1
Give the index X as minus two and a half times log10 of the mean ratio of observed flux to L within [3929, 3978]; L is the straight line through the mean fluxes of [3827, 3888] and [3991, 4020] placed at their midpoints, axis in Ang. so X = 0.48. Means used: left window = 12.3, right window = 16.8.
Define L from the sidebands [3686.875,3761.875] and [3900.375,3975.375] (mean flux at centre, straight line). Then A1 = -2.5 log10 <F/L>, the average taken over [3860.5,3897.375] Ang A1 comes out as -0.17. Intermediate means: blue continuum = 10.5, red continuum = 11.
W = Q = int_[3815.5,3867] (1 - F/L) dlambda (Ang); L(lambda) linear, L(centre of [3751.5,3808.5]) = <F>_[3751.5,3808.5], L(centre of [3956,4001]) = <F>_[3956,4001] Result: 2.73 Ang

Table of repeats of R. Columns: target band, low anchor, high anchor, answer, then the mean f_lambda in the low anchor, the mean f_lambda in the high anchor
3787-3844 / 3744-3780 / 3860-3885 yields 4.30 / 11.2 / 13.5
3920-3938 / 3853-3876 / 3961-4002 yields 6.81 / 13.4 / 12.9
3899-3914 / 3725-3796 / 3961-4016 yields -0.98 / 11.4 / 13.9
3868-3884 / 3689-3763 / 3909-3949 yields -3.89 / 10.6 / 10.9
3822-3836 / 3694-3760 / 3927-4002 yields 1.59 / 10.5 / 11.8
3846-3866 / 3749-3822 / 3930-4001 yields -2.57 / 12.2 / 11.9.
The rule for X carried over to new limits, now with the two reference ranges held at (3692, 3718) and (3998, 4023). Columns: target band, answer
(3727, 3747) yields 0.183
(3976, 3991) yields 0.085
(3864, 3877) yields 0.042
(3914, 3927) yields 0.172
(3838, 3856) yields 0.068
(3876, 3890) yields 0.224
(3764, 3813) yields 0.015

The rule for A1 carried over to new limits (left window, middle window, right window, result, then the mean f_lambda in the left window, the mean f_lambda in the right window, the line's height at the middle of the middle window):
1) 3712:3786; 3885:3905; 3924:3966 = -0.13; 11.2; 10.6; 10.8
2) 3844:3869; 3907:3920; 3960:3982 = -0.20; 13.7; 9.82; 11.8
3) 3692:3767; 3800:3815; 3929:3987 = -0.25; 10.7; 10.7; 10.7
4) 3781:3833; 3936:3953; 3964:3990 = -0.01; 12.1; 11.5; 11.6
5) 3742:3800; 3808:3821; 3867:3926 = -0.07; 11.6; 13.1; 12.1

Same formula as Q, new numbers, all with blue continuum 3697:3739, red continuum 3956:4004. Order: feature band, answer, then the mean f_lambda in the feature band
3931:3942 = 5.4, 6.43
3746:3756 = 0.8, 9.88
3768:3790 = -3.9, 13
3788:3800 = 0.2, 11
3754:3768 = -1.6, 12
